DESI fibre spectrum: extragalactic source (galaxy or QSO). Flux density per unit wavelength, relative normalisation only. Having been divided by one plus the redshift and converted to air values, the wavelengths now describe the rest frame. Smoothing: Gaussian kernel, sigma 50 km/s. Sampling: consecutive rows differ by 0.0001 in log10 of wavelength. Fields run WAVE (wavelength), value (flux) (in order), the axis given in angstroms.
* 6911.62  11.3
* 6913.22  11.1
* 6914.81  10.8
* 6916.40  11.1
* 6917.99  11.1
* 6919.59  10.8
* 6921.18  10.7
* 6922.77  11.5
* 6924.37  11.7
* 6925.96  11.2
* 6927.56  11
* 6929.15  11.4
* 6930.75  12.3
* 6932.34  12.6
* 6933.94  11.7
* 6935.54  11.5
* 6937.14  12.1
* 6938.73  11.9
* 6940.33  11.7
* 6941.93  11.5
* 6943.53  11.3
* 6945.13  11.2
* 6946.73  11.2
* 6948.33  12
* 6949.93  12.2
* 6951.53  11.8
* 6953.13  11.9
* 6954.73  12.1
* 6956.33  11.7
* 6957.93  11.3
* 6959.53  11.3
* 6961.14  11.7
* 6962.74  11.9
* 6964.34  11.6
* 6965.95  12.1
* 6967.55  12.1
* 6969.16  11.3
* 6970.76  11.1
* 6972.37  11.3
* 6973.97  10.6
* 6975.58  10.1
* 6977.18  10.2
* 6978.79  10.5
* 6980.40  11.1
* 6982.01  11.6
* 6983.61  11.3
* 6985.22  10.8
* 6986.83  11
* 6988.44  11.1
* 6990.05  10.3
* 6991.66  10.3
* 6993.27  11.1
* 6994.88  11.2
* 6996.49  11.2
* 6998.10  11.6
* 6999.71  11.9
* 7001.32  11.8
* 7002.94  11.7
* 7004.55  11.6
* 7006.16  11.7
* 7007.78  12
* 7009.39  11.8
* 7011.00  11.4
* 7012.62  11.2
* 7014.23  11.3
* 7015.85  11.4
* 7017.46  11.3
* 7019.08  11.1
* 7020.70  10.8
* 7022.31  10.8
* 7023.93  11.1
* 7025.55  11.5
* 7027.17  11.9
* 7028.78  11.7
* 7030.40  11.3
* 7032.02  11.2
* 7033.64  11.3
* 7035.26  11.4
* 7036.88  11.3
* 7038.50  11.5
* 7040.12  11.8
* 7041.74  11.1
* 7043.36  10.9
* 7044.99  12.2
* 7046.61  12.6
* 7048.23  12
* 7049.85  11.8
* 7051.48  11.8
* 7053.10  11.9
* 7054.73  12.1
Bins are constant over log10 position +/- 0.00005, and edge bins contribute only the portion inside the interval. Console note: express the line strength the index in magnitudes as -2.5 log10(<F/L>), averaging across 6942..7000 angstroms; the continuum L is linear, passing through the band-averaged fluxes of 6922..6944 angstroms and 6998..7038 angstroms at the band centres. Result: 0.03 mag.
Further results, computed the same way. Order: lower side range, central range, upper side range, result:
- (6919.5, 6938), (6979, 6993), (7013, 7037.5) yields 0.05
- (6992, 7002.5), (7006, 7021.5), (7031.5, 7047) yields 0.01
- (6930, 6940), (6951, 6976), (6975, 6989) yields -0.02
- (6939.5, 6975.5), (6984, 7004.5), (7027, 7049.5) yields 0.04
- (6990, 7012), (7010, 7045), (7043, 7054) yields 0.04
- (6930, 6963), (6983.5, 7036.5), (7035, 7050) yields 0.04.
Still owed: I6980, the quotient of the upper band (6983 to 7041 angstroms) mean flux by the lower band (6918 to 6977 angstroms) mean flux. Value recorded 0.98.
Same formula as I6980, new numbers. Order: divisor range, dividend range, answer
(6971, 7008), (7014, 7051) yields 1.03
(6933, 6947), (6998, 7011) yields 1.01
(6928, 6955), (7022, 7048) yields 0.98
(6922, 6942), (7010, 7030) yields 0.97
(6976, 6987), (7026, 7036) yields 1.05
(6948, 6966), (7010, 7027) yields 0.95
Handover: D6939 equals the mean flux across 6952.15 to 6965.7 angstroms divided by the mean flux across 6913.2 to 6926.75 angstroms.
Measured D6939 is 1.05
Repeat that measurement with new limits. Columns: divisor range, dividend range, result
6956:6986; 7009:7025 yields 1.00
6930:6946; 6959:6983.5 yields 0.95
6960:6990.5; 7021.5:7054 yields 1.04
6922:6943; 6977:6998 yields 0.94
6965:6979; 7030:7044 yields 1.02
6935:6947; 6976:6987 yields 0.94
